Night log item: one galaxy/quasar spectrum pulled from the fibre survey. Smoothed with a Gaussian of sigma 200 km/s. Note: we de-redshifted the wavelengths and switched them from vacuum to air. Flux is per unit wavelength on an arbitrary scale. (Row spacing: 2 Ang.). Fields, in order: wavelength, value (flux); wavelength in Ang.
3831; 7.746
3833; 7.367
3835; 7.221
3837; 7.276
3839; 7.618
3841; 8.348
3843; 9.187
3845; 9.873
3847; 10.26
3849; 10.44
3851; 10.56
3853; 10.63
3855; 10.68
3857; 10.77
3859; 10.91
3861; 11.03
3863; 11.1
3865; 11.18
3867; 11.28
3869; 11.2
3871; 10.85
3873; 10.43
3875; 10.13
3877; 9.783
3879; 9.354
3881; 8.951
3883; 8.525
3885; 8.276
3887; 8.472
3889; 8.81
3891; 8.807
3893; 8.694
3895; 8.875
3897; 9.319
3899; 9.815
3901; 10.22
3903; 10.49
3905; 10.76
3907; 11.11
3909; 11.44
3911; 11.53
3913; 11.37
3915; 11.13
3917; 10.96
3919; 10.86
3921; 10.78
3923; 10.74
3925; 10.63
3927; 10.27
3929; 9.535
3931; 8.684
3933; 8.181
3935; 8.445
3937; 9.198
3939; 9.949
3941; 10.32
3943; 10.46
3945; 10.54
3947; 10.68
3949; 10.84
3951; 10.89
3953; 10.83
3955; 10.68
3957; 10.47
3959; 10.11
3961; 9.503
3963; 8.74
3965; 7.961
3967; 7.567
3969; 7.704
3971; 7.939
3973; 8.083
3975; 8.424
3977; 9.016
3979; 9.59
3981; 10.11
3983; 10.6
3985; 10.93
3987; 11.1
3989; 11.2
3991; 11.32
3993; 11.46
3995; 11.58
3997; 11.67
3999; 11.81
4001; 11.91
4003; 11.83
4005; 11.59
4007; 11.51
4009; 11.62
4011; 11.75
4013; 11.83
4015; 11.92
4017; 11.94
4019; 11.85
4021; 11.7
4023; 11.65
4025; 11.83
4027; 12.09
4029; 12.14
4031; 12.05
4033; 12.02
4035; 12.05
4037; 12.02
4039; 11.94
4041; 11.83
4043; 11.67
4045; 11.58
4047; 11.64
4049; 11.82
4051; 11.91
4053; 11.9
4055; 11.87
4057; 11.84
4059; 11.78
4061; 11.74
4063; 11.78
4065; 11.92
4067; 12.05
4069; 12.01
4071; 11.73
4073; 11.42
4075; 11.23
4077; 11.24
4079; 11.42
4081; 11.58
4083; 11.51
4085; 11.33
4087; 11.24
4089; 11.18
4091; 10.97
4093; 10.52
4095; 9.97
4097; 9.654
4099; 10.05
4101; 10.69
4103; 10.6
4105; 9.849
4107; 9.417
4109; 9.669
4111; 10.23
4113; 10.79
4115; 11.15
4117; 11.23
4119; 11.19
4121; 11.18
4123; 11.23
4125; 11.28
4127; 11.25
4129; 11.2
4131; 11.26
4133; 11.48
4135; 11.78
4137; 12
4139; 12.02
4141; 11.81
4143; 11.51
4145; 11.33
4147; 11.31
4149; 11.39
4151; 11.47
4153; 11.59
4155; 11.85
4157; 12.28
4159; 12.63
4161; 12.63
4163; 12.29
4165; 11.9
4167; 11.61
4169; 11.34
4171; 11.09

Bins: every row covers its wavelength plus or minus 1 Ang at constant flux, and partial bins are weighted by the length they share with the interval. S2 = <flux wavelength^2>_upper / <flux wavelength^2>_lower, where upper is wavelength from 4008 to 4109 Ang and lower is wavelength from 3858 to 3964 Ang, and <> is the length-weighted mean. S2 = 1.22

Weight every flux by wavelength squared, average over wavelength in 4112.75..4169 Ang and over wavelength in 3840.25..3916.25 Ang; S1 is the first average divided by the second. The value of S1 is 1.31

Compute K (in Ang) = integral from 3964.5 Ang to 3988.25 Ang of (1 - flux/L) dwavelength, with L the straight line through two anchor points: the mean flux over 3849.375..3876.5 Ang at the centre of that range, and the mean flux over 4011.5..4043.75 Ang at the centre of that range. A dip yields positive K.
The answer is 5.0 Ang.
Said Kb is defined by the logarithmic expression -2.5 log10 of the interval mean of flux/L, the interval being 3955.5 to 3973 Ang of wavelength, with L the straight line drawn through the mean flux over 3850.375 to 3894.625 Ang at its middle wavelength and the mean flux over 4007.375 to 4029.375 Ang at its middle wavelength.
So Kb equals 0.260 mag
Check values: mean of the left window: 10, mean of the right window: 11.8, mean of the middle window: 8.77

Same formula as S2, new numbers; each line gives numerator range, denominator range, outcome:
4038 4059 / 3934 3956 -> 1.21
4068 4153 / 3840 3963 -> 1.22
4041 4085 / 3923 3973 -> 1.29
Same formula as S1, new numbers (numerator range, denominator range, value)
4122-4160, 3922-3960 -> 1.27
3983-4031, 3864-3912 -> 1.25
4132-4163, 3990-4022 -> 1.08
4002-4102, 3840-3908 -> 1.27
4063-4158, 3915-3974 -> 1.25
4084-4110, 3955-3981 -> 1.25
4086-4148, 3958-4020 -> 1.11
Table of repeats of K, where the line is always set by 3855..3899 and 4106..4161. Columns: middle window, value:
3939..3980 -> 3.19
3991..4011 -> -2.03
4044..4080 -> -2.60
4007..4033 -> -2.85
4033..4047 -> -1.35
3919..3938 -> 0.90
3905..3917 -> -1.41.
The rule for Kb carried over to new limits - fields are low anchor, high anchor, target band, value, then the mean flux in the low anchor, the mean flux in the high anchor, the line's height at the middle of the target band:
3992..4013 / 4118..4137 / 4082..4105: 0.08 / 11.7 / 11.4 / 11.4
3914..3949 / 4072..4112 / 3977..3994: -0.04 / 10.1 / 10.7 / 10.3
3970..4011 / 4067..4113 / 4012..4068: -0.11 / 10.7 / 10.8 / 10.8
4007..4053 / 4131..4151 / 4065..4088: 0.02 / 11.9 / 11.6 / 11.7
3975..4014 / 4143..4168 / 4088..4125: 0.10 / 11.1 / 11.8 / 11.6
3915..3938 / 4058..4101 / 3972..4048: -0.07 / 9.9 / 11.2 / 10.6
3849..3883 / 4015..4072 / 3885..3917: 0.08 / 10.5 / 11.9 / 10.8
